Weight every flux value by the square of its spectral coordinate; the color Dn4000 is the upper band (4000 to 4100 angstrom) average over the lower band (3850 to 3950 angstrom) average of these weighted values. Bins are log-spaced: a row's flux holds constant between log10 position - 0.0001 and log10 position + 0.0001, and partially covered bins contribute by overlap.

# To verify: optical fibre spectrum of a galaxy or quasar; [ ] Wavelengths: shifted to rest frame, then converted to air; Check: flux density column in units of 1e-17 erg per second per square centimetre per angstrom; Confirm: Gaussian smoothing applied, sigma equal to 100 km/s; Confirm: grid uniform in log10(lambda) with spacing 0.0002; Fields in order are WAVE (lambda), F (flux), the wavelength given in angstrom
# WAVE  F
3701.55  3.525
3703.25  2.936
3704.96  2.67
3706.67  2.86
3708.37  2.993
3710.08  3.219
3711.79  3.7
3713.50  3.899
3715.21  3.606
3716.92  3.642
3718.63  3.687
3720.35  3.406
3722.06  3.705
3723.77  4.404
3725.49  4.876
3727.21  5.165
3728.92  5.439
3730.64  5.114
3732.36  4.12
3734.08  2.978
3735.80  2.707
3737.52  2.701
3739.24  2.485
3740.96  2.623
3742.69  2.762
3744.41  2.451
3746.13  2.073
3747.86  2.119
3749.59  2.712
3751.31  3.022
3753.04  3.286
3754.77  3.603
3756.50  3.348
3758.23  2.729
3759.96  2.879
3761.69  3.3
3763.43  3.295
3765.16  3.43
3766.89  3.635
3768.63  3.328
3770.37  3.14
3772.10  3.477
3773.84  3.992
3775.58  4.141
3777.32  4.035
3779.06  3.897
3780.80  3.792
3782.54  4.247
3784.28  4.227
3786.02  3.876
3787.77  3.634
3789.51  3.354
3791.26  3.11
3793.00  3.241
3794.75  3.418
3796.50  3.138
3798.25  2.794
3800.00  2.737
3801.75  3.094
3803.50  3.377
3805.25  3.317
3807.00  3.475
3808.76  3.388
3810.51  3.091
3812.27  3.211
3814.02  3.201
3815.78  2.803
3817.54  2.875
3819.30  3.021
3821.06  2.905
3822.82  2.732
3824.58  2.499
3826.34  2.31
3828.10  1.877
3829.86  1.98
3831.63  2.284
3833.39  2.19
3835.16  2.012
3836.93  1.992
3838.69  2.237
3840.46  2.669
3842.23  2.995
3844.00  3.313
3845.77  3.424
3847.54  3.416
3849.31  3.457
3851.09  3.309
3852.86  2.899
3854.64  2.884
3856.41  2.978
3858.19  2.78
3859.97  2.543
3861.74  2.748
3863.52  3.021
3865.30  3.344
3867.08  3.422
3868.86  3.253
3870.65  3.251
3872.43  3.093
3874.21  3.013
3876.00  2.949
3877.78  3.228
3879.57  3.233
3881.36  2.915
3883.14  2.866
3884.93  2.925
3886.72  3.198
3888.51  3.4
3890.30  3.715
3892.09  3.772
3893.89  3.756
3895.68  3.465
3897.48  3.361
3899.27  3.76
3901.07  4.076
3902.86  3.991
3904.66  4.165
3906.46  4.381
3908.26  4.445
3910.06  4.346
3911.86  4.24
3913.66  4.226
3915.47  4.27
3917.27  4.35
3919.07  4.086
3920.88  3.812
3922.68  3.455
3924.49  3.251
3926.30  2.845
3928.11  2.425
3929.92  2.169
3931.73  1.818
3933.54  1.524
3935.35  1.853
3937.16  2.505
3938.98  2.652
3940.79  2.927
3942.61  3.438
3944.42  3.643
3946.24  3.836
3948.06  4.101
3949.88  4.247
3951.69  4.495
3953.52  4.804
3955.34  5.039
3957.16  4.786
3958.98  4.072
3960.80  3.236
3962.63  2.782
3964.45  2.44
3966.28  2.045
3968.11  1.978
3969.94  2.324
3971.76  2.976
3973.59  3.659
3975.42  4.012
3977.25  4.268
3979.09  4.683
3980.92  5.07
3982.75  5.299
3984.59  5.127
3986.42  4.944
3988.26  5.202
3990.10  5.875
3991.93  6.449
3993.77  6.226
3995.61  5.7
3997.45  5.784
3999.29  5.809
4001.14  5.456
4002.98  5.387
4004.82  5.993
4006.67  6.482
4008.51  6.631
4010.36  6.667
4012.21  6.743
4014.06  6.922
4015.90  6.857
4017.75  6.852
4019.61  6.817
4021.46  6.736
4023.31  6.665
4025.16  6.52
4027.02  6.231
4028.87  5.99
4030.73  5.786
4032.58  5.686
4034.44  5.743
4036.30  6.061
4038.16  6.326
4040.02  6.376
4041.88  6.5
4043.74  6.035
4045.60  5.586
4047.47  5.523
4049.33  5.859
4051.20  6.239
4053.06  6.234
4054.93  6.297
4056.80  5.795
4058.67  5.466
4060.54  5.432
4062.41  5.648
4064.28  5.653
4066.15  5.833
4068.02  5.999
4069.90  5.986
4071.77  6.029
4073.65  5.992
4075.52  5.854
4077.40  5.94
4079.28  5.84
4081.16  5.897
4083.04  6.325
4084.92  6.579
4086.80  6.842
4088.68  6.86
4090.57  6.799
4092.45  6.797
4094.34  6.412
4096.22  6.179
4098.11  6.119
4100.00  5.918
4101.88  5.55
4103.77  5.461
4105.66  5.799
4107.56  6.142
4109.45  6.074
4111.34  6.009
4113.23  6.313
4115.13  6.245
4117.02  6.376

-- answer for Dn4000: 2.0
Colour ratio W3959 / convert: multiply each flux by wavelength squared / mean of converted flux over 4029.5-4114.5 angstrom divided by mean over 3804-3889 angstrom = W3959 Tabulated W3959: 2.32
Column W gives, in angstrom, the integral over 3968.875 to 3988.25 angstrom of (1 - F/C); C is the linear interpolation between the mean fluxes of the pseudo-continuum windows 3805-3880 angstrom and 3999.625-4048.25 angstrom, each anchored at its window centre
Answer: 4.2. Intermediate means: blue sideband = 2.89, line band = 4.27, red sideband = 6.25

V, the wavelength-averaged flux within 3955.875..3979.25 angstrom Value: 3.31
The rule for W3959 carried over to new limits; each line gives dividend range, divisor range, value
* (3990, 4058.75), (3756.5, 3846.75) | 2.22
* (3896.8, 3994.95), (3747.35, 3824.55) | 1.26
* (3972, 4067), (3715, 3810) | 1.94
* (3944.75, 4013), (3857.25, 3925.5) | 1.40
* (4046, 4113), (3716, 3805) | 2.06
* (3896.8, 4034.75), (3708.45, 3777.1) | 1.49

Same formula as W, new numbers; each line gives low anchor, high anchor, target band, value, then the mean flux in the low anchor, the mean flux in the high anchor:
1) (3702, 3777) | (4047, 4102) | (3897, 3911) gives 1.9 angstrom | 3.39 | 6.08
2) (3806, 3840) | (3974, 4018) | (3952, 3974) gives 7.5 angstrom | 2.64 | 5.73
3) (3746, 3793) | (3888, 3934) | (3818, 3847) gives 7.9 angstrom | 3.41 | 3.6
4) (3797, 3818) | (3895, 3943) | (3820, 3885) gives 8.0 angstrom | 3.12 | 3.4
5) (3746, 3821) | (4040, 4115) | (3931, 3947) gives 7.0 angstrom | 3.31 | 6.05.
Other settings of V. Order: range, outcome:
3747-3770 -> 3.13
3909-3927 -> 3.9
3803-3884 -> 2.91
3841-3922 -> 3.47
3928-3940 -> 2.12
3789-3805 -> 3.14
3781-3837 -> 3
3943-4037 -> 5.12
